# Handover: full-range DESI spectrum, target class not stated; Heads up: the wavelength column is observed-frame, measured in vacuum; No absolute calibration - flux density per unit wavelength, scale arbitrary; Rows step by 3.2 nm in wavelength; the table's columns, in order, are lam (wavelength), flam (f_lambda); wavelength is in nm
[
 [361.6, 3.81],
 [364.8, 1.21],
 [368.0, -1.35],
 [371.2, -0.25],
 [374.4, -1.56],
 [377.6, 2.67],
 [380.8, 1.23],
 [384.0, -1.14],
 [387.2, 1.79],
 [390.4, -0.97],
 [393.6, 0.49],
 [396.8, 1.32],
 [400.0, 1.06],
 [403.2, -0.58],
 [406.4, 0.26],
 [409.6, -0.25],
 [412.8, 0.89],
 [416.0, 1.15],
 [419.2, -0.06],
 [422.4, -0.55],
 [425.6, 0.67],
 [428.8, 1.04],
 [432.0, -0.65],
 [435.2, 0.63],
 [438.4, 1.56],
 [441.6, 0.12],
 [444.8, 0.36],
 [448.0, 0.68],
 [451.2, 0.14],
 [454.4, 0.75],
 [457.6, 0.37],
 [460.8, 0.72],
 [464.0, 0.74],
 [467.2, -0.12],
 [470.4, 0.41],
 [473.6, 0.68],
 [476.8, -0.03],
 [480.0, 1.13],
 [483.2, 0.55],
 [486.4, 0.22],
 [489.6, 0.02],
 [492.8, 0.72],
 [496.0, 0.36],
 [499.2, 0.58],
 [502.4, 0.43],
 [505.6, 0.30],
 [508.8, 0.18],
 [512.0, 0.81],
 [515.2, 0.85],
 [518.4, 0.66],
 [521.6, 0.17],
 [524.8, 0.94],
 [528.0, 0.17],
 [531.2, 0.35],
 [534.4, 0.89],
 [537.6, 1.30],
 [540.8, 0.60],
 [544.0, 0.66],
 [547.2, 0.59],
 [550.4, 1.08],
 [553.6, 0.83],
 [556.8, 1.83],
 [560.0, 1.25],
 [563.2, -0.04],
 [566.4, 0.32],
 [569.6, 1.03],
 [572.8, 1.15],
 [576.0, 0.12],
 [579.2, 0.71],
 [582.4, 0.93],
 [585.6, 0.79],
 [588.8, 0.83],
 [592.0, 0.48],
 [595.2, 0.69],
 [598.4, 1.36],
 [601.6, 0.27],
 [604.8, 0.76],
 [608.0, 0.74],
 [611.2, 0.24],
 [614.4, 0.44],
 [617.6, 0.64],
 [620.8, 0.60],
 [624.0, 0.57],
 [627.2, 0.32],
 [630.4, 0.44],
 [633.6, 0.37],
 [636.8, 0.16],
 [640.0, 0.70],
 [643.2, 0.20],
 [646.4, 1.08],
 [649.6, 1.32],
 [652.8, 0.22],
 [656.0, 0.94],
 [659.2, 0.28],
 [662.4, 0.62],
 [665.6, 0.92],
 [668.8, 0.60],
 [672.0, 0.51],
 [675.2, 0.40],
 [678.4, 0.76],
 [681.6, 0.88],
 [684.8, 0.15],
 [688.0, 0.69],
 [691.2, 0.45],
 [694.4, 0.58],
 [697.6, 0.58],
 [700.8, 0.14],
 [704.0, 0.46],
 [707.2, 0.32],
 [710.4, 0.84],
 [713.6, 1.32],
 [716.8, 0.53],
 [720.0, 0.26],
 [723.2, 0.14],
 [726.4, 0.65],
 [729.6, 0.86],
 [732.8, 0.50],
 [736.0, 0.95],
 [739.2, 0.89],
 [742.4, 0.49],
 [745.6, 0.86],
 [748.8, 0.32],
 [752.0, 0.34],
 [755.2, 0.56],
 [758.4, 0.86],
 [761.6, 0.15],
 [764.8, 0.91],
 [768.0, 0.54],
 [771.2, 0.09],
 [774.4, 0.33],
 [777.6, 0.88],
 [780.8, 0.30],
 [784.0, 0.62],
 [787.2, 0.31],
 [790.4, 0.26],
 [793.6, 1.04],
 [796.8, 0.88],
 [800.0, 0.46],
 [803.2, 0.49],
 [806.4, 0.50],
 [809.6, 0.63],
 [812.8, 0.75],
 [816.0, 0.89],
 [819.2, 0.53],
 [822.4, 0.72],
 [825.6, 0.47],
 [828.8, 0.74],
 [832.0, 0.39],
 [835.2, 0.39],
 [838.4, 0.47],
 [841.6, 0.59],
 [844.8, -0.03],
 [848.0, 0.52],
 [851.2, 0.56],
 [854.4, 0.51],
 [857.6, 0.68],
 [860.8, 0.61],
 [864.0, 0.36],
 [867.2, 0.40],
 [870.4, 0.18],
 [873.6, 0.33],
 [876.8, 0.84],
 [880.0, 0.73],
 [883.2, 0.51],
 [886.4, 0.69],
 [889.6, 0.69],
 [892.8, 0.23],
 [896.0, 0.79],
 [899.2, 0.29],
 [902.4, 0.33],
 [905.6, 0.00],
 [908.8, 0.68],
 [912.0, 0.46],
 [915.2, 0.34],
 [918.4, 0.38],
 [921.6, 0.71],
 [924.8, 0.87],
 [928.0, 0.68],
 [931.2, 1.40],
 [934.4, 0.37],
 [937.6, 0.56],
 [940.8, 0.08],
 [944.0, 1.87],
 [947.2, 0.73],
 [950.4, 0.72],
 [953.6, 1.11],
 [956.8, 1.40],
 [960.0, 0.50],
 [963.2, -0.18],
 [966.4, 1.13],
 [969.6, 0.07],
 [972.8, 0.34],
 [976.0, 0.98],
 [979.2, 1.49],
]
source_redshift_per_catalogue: 1.531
